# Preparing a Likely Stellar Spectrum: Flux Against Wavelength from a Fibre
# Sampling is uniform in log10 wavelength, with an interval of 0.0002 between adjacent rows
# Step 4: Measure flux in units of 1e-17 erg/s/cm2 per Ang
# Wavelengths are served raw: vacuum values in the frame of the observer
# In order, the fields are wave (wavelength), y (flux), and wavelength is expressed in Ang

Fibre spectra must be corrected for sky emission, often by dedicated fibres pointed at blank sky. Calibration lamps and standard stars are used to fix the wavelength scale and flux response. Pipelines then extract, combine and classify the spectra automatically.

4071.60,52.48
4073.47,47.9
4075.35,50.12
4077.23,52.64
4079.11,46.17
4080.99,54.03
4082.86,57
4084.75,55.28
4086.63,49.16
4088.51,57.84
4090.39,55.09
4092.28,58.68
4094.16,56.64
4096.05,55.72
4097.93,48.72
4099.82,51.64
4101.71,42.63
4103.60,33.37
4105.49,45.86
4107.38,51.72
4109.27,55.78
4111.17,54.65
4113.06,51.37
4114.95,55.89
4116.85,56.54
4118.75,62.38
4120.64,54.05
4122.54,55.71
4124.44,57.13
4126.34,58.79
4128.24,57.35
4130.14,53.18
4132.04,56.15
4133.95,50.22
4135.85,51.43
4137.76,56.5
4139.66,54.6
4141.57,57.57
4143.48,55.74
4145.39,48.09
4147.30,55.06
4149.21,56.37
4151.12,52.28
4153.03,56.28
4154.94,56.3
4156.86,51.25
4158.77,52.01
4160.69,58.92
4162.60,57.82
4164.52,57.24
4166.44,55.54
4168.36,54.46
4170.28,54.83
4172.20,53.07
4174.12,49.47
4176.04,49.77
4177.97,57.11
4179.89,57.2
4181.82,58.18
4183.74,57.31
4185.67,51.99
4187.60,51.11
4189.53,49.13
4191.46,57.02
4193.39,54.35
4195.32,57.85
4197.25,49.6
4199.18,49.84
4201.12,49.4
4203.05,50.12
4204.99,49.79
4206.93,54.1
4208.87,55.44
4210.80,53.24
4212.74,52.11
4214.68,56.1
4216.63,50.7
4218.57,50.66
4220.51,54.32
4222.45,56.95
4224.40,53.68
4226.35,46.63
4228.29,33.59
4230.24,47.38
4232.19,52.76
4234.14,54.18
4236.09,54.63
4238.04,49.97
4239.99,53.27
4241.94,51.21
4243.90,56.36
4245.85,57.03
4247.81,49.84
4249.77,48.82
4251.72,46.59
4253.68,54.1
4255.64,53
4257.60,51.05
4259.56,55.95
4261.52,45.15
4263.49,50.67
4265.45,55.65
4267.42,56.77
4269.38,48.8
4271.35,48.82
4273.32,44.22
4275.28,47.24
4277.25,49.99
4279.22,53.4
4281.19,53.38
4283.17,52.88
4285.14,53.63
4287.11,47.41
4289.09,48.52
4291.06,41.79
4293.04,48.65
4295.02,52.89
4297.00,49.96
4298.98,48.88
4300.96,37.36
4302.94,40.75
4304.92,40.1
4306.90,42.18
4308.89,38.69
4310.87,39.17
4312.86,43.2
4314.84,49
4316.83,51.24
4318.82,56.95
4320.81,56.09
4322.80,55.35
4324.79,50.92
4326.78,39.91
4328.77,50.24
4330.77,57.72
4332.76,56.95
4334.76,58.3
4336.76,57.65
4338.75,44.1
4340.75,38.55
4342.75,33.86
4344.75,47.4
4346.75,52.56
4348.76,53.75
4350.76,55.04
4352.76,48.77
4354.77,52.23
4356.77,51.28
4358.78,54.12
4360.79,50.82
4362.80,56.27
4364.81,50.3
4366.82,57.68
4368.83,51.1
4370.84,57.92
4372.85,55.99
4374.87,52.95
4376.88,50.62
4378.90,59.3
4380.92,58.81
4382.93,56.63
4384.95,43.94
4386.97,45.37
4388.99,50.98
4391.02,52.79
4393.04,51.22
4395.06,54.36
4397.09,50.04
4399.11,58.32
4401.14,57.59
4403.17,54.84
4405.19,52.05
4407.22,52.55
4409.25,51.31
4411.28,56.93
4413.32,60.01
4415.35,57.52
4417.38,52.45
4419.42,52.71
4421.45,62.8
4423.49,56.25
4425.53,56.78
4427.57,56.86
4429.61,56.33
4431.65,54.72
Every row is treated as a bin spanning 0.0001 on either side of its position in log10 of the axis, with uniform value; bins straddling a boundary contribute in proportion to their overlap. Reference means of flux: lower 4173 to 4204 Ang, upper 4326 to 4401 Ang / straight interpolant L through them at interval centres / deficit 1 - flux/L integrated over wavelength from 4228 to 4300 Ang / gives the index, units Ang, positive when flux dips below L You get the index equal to 2.7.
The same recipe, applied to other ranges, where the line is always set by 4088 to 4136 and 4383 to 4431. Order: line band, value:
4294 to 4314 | 3.9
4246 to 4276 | 1.7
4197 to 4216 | 0.6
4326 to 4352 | 2.0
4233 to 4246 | 0.0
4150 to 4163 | -0.3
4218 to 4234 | 1.2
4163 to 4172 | -0.3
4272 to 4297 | 2.0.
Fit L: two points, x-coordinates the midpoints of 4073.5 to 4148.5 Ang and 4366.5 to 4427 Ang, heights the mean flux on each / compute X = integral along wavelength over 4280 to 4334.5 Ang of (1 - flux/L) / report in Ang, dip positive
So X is 5.6 Ang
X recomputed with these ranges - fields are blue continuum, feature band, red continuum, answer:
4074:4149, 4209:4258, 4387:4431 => 2.1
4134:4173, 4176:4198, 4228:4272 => -0.4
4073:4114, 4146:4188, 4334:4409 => -2.5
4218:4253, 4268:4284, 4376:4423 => 0.6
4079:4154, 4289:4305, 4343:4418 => 2.3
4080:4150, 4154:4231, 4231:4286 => -0.3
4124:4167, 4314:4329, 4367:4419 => 0.8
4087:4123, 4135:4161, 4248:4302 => -1.2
